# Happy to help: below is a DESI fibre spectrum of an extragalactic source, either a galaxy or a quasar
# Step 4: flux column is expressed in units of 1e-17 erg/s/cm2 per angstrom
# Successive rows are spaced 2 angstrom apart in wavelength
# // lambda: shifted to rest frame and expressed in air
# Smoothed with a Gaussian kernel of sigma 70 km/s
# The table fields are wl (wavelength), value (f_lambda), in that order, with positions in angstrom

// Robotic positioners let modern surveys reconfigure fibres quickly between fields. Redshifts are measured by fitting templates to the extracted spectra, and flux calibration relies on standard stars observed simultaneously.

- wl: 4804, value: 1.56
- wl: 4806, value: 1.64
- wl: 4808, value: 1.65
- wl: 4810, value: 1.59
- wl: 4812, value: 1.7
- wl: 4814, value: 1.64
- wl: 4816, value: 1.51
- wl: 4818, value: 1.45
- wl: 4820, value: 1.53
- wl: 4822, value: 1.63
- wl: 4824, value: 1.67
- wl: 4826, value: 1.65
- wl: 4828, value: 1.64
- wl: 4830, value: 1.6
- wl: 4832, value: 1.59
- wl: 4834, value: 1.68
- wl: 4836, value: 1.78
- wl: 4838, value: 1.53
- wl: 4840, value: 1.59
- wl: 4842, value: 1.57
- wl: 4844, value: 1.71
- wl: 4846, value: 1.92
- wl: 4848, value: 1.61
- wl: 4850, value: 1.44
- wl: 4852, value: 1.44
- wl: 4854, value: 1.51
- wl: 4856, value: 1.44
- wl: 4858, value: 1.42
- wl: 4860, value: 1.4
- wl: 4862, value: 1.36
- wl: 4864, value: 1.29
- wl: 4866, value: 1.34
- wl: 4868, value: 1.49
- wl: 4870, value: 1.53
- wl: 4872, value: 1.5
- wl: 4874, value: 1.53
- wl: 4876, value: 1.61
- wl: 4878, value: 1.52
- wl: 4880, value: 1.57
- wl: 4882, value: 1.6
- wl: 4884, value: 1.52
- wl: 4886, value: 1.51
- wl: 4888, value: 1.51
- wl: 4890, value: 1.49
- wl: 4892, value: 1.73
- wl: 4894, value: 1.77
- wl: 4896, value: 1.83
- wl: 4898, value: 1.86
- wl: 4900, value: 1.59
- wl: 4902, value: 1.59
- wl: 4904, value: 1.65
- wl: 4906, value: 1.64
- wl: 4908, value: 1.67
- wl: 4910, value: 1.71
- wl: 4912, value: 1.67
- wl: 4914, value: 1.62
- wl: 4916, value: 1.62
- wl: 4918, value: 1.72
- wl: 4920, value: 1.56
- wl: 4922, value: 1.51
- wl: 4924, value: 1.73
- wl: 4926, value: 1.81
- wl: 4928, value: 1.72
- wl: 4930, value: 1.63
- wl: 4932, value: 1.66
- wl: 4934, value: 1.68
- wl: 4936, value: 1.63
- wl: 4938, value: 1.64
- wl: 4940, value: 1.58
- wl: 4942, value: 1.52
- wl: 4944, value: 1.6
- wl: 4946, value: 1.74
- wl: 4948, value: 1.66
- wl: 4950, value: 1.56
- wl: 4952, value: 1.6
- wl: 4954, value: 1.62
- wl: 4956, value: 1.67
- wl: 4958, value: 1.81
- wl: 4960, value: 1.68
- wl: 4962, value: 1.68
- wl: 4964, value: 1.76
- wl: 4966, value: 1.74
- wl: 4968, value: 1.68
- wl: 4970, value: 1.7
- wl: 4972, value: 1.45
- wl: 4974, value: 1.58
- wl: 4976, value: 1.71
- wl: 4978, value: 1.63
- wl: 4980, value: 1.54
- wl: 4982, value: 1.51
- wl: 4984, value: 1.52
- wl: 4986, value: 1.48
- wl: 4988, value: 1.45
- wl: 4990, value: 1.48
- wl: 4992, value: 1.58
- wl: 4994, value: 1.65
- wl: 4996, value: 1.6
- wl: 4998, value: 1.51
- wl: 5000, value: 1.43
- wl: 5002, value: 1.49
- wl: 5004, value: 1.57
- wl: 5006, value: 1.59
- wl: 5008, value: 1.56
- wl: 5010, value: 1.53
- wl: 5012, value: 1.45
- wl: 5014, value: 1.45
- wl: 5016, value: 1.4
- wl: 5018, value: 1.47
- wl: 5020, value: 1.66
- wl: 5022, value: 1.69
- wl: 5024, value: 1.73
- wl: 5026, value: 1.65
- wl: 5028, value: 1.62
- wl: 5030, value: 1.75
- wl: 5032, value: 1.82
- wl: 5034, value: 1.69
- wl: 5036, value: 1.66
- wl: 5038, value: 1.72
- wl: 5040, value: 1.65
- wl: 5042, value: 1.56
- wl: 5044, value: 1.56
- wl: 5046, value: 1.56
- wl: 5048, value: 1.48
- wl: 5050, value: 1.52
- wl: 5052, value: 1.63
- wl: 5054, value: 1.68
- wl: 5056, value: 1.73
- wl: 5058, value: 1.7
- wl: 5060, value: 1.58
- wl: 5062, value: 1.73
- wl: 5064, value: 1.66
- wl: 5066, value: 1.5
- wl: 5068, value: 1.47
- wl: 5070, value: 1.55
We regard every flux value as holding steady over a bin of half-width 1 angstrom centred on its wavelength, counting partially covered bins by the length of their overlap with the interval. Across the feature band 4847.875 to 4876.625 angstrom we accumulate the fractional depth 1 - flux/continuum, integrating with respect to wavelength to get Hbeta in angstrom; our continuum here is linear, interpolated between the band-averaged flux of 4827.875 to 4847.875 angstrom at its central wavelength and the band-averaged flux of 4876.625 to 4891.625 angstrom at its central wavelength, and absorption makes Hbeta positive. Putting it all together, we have 2.6 angstrom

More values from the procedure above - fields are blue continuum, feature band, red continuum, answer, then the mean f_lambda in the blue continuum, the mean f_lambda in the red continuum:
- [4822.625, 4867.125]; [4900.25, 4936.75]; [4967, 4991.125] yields -2.29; 1.55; 1.56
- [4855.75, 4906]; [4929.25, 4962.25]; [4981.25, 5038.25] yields -1.73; 1.55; 1.57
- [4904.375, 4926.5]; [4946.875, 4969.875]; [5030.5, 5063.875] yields -0.38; 1.66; 1.64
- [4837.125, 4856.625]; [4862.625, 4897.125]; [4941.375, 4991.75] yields 0.88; 1.58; 1.61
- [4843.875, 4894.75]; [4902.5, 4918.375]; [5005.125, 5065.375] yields -1.13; 1.52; 1.62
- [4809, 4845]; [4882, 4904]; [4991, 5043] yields -0.42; 1.61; 1.6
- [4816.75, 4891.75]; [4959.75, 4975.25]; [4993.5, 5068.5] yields -0.78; 1.55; 1.6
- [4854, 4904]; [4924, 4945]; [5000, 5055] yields -1.19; 1.54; 1.59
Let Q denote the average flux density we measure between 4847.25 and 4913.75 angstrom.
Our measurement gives 1.56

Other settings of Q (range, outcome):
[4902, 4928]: 1.66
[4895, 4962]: 1.66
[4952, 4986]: 1.64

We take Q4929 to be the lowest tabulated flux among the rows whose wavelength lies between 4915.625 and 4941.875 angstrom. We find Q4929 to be 1.51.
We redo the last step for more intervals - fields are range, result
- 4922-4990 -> 1.45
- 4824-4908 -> 1.29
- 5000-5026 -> 1.4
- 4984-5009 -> 1.43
